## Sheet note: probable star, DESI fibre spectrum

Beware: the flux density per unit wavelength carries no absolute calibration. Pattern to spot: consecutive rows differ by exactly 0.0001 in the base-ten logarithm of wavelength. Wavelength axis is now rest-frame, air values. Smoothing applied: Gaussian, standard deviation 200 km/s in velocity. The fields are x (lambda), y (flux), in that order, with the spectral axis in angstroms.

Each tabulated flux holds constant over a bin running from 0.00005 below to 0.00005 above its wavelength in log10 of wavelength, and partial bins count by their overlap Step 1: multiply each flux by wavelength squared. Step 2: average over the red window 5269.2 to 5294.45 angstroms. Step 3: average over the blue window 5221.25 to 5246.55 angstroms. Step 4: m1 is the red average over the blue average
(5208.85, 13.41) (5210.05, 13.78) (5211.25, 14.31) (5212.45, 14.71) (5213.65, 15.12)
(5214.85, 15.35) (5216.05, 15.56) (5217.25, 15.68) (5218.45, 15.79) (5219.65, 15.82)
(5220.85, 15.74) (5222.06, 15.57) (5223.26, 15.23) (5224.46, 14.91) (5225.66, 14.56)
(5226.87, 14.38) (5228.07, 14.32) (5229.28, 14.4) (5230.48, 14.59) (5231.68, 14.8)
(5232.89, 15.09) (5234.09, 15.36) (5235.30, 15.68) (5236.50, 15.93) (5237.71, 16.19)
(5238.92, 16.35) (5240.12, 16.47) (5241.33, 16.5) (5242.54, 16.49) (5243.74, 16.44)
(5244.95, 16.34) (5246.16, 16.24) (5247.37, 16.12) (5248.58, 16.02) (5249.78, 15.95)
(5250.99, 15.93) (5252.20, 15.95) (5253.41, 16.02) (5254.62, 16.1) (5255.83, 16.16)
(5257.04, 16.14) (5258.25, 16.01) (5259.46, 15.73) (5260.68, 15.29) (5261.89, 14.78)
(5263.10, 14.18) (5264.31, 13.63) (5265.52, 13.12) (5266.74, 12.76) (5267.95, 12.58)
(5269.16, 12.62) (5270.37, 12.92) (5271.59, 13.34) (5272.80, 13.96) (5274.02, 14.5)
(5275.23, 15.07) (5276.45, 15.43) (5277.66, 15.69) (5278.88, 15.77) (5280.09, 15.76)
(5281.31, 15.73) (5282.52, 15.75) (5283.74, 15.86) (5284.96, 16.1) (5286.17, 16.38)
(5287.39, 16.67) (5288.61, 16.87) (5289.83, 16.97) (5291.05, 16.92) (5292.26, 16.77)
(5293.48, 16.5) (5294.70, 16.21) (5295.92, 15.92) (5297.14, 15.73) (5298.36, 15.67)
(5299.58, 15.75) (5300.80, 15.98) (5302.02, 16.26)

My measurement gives 1.02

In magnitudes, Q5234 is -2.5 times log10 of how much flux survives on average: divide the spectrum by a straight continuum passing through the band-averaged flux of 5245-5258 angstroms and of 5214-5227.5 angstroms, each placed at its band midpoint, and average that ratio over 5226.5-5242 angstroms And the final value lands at 0.02 mag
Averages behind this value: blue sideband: 15.3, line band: 15.4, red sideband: 16.1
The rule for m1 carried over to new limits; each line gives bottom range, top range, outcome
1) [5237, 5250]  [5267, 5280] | 0.88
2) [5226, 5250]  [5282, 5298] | 1.06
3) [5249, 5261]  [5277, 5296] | 1.03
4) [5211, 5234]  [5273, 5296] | 1.09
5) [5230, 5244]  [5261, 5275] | 0.87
